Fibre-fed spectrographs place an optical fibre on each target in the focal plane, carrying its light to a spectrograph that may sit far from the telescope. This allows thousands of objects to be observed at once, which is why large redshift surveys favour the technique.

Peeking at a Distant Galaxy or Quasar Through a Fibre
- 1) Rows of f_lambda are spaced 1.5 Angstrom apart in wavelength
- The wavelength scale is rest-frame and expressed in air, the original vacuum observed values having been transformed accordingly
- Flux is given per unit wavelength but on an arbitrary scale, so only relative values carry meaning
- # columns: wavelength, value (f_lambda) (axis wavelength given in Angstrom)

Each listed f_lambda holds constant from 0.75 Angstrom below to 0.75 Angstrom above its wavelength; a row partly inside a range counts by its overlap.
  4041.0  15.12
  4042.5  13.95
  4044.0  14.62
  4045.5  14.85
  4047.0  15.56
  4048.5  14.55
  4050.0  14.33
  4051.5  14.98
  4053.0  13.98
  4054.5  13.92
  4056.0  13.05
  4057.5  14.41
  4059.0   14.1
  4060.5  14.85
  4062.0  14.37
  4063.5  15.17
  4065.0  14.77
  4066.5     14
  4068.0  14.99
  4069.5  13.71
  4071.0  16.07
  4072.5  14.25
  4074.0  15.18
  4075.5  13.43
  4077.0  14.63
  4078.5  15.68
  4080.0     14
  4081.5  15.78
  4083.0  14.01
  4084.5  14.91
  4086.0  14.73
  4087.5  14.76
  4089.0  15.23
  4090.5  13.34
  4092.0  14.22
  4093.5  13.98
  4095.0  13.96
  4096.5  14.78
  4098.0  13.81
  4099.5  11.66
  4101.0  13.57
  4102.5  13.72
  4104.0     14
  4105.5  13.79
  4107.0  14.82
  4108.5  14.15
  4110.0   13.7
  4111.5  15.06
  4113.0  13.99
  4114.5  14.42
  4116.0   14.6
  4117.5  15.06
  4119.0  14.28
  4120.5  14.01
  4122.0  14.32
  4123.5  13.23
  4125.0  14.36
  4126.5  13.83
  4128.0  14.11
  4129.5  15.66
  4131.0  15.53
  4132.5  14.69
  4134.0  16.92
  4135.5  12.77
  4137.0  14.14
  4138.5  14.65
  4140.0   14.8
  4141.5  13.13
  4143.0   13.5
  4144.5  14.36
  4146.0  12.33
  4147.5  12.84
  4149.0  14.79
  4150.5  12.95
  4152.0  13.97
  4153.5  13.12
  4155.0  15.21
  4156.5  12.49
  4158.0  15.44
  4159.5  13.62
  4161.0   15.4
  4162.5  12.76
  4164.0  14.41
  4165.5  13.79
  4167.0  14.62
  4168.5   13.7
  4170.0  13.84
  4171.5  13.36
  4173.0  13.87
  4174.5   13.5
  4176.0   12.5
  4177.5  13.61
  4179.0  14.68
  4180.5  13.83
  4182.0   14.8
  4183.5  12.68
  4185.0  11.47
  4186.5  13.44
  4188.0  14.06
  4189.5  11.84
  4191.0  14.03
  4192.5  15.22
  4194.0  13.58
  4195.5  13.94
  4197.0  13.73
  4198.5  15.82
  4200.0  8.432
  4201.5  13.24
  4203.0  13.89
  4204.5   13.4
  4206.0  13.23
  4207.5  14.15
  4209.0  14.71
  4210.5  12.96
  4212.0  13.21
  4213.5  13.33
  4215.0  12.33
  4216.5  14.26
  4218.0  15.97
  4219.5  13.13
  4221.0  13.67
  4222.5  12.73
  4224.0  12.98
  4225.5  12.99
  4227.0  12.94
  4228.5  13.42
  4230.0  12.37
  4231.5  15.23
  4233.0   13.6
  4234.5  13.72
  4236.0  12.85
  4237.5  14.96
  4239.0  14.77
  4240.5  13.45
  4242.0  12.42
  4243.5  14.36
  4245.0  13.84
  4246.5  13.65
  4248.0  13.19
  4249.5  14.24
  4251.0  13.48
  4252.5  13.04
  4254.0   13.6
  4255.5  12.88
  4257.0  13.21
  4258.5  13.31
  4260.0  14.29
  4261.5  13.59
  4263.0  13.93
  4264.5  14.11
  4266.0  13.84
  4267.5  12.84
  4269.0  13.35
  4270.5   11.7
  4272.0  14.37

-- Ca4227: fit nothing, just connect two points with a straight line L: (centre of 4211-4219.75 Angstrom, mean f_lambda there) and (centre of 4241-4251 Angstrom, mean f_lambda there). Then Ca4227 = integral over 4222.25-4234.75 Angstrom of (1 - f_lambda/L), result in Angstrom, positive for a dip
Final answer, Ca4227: 0.30 Angstrom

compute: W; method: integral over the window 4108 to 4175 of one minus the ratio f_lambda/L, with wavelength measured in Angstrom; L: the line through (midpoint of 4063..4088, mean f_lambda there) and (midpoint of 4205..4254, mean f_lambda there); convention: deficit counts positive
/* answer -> 0.5 Angstrom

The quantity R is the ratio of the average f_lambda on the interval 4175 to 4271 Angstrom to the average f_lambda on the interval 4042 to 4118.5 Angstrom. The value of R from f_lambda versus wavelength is 0.9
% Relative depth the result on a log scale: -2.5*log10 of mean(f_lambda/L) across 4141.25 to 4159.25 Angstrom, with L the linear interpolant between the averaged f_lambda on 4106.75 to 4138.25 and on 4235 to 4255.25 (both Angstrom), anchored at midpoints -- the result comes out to 0.045 mag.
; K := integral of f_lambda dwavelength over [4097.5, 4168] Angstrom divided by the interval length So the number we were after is 14.1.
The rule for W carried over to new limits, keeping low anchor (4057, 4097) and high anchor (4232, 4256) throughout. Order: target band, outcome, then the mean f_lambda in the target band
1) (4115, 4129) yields 0.09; 14.2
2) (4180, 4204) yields 0.98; 13.4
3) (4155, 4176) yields 0.27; 13.9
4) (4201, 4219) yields 0.15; 13.7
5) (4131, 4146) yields -0.06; 14.3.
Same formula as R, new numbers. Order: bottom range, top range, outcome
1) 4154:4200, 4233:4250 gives 1.00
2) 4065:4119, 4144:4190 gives 0.95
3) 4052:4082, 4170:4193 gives 0.93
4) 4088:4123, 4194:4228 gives 0.95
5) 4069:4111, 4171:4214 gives 0.94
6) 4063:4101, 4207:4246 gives 0.94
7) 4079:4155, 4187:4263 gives 0.96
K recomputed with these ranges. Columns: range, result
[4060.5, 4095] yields 14.6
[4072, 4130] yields 14.3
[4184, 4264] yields 13.5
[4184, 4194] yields 13.3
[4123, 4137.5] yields 14.6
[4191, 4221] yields 13.6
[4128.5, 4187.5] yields 13.9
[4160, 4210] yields 13.6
